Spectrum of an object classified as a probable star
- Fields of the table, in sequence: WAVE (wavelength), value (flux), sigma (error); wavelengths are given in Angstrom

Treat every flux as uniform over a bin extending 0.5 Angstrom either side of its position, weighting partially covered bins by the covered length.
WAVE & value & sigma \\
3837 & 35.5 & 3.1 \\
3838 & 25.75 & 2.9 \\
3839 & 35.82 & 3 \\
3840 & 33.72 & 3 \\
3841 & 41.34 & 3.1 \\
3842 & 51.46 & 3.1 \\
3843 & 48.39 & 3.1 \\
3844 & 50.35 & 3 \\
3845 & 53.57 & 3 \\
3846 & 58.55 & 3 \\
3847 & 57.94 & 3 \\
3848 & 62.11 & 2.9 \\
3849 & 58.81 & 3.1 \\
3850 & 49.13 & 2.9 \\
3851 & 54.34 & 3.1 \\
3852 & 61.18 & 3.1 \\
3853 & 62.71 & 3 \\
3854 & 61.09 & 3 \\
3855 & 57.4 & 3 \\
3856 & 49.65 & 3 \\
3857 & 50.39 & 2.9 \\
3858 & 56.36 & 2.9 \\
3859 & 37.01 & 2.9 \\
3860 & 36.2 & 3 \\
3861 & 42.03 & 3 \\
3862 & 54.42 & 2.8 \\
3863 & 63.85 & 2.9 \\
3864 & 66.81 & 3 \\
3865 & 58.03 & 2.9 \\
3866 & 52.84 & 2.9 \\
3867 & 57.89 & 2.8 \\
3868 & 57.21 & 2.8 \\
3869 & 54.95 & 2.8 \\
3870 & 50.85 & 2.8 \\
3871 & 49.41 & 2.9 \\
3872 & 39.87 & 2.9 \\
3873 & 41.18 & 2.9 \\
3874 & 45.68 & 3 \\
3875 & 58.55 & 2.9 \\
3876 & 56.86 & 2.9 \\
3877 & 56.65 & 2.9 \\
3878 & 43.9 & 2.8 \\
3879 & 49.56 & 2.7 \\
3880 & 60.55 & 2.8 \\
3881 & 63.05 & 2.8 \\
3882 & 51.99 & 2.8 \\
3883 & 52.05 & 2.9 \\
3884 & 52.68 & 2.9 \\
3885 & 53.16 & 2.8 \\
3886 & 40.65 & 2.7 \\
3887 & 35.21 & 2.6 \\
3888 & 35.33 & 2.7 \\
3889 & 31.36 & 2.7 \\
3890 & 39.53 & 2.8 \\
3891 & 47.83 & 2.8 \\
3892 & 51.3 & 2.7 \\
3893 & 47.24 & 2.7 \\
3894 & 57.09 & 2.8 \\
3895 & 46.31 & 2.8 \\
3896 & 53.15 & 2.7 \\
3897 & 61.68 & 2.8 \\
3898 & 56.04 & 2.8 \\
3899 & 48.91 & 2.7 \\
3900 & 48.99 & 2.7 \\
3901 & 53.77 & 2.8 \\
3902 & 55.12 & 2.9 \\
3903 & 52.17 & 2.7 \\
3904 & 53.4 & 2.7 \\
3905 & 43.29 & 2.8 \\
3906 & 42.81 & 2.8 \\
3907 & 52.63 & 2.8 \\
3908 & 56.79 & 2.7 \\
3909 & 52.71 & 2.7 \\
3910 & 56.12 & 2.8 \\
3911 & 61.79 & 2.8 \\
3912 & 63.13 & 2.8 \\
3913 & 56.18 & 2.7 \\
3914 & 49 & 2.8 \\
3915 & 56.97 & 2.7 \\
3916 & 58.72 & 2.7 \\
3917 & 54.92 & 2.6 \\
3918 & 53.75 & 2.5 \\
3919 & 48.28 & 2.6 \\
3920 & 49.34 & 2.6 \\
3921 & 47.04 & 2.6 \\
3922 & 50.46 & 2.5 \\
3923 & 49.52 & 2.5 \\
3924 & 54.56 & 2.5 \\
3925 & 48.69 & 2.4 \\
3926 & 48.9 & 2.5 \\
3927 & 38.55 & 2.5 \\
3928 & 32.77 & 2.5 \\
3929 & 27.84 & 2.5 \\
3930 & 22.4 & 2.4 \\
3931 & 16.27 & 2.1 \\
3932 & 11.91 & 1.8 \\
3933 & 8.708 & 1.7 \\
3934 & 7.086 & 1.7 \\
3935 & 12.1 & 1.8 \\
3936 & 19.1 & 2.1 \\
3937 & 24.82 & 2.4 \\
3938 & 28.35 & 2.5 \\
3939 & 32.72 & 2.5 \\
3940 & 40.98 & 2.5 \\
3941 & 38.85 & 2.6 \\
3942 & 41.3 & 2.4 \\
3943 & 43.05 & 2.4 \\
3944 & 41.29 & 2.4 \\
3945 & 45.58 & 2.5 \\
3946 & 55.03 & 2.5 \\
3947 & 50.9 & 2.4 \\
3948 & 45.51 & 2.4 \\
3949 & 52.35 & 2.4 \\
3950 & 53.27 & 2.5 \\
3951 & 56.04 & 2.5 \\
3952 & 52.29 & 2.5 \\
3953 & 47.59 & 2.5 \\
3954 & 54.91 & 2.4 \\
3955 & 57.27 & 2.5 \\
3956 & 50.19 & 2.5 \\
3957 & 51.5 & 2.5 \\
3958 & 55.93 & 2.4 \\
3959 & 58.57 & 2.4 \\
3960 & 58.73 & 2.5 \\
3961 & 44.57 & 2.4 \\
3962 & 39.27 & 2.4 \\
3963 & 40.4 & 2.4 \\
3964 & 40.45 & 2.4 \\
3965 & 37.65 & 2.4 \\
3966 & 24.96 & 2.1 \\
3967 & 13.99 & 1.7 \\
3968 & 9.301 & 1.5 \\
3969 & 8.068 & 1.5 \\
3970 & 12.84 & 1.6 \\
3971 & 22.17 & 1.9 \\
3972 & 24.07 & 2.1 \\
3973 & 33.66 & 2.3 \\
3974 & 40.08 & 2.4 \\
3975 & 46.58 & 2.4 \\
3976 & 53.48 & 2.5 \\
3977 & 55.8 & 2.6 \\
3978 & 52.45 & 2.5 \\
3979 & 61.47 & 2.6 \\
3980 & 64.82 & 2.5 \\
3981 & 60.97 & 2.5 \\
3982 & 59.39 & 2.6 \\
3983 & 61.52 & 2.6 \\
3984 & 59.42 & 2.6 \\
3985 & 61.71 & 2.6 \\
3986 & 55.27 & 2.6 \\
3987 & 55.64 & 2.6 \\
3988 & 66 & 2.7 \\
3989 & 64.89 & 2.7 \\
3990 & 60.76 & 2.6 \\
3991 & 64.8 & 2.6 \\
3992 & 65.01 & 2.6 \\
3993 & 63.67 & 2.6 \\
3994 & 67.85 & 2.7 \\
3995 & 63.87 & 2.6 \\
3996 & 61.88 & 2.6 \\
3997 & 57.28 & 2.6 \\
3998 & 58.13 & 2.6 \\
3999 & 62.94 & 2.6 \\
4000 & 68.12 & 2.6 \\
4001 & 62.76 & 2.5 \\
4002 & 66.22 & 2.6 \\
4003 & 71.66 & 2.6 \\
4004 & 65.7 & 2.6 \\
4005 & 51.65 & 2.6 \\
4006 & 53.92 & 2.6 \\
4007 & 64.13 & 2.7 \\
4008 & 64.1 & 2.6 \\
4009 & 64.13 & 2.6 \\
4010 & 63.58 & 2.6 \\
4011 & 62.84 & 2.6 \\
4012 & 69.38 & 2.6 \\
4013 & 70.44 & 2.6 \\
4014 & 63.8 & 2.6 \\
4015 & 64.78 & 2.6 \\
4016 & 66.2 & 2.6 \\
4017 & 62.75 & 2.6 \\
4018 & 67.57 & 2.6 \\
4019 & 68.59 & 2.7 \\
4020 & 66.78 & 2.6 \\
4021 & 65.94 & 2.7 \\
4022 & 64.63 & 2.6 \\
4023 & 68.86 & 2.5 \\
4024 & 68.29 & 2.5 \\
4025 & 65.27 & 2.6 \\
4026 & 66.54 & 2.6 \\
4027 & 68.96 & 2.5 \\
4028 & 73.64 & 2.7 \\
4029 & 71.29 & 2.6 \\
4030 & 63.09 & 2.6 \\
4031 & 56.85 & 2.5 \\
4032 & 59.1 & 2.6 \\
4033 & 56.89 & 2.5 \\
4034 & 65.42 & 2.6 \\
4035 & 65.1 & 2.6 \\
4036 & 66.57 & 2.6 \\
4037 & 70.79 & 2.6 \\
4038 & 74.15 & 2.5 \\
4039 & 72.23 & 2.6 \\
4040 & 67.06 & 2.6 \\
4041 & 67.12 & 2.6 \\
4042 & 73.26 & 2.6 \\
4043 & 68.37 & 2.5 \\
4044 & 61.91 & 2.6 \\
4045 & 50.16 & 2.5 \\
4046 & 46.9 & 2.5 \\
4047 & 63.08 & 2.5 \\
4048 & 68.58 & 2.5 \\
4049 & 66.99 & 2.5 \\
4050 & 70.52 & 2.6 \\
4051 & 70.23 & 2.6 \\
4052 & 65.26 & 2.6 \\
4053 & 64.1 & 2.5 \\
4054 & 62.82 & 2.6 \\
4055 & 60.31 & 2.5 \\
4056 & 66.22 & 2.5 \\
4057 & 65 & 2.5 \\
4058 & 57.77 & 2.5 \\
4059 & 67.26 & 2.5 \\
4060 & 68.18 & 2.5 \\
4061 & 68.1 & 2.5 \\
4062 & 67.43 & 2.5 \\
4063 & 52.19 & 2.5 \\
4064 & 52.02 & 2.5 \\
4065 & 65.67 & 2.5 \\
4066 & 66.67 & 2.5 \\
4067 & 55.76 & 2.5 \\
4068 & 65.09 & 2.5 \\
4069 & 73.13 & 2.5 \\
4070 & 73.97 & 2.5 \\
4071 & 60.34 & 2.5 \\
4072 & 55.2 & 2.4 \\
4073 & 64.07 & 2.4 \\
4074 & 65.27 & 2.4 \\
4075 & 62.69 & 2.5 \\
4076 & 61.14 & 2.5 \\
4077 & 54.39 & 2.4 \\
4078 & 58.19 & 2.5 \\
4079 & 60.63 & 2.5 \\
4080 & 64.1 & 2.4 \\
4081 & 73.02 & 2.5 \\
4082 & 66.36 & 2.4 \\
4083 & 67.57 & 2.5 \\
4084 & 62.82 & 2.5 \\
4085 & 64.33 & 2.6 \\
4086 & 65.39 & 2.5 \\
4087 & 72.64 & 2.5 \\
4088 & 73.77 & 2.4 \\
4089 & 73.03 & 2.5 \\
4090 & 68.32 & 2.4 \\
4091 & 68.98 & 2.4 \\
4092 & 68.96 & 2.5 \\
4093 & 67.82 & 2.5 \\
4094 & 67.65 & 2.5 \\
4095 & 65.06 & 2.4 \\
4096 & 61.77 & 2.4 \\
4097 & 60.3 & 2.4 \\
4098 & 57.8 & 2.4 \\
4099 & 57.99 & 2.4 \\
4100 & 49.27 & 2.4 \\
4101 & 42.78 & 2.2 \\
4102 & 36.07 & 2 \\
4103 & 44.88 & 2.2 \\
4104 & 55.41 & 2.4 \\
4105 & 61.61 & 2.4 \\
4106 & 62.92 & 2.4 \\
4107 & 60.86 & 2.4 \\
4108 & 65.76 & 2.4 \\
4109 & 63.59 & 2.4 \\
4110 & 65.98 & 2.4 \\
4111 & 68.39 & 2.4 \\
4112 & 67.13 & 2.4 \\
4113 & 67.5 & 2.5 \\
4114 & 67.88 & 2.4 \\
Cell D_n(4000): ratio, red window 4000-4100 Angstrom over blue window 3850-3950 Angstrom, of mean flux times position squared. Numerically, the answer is 1.5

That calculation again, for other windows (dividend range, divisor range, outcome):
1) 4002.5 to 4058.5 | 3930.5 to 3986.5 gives 1.64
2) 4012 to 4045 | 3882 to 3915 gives 1.41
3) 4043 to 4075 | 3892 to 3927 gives 1.30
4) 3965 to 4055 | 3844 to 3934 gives 1.28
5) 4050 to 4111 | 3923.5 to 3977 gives 1.79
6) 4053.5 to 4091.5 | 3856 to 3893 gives 1.43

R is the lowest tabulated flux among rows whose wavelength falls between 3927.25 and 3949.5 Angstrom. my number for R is 7.086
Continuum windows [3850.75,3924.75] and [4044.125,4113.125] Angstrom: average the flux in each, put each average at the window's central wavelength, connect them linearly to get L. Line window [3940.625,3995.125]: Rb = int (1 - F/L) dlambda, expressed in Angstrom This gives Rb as 7.8 Angstrom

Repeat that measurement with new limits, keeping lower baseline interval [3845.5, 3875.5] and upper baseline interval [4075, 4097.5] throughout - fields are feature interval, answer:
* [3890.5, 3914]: 1.2 Angstrom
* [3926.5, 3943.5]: 9.2 Angstrom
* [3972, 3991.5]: 1.4 Angstrom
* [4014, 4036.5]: -1.1 Angstrom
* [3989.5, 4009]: -0.6 Angstrom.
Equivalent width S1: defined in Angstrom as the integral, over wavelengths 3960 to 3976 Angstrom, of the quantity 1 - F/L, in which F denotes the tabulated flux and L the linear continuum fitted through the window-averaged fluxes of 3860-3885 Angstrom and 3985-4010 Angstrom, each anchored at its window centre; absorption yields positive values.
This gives 7.80 Angstrom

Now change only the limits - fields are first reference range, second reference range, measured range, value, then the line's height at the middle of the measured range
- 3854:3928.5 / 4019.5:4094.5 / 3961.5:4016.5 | 5.6 Angstrom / 59.3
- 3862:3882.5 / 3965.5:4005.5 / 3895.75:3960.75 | 9.0 Angstrom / 53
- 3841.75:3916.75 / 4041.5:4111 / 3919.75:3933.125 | 4.4 Angstrom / 54.8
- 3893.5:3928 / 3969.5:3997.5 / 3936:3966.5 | 4.7 Angstrom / 53.3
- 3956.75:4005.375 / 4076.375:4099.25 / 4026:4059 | -3.2 Angstrom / 59.3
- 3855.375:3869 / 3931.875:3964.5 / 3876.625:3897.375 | 0.2 Angstrom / 49.5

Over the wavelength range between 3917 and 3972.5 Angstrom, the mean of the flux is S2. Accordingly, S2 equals 38.4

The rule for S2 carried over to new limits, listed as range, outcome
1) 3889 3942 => 43.9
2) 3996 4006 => 62.2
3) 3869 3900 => 49.3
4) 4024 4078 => 64.3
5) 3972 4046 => 62.5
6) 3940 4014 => 52.1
